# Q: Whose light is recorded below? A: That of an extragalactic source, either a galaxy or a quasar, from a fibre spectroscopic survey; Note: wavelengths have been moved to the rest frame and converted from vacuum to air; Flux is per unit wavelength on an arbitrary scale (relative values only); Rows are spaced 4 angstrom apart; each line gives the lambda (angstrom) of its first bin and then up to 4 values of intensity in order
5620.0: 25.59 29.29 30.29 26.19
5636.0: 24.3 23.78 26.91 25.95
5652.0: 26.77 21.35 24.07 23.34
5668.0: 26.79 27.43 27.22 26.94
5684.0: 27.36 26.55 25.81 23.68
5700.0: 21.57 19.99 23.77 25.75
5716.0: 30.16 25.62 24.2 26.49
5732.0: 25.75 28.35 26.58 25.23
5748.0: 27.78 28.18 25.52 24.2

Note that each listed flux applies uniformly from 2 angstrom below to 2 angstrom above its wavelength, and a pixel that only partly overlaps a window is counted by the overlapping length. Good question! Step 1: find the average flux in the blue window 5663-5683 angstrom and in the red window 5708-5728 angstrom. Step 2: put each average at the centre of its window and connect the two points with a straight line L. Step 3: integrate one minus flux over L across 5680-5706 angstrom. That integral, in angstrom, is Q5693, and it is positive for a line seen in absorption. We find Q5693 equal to 2.0 angstrom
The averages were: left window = 26.5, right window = 26.2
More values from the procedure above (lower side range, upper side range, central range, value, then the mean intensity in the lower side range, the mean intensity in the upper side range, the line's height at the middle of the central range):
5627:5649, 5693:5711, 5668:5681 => -1.64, 26.1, 22.6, 24.1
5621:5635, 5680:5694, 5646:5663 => 1.83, 28.1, 26.6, 27.4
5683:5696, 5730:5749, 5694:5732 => 2.48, 26.1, 26.7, 26.4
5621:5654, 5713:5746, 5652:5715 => 3.94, 26.7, 26.5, 26.6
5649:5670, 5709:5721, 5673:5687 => -0.93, 24.5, 27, 25.5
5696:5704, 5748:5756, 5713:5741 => -2.36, 21.7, 27.4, 24.7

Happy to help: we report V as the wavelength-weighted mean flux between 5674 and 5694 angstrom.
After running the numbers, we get 26.8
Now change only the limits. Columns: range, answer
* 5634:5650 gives 25.2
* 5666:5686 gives 27.1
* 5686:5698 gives 25.3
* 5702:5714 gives 23.2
